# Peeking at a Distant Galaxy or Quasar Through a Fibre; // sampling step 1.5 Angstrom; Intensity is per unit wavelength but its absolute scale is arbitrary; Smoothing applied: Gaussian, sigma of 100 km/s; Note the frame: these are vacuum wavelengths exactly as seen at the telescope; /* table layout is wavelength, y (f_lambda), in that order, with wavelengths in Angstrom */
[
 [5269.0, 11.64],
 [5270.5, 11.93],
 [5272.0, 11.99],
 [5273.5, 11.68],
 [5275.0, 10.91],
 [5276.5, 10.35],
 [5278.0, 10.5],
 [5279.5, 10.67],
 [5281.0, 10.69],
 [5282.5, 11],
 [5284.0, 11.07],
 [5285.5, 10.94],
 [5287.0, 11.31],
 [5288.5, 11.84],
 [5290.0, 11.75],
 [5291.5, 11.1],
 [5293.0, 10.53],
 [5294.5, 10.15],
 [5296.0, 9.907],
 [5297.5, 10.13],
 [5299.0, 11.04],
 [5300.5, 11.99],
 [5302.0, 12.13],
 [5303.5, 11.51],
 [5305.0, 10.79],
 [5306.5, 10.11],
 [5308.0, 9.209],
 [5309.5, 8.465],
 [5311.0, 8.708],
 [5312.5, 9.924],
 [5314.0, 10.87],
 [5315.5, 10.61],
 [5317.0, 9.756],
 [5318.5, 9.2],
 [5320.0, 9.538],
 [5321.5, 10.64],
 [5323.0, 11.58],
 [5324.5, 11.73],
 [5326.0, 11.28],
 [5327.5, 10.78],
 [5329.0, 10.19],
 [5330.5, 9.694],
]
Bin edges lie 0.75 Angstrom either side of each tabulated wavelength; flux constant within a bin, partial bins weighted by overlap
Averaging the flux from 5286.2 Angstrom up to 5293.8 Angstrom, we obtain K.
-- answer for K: 11.3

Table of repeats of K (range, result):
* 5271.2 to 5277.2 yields 11.2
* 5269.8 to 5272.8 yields 12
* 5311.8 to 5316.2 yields 10.5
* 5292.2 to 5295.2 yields 10.4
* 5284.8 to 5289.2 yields 11.4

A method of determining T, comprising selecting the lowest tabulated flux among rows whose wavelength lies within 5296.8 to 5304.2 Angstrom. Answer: 10.13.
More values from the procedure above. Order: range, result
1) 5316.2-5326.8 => 9.2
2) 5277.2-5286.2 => 10.5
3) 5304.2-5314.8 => 8.465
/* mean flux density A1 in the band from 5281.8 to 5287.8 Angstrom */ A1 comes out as 11.1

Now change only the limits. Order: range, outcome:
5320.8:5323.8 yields 11.1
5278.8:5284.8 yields 10.9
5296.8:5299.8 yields 10.6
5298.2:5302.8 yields 11.7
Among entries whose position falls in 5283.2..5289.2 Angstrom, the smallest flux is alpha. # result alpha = 10.94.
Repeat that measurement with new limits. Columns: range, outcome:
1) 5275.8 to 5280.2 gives 10.35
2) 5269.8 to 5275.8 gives 10.91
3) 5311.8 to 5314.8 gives 9.924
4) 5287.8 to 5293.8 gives 10.53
